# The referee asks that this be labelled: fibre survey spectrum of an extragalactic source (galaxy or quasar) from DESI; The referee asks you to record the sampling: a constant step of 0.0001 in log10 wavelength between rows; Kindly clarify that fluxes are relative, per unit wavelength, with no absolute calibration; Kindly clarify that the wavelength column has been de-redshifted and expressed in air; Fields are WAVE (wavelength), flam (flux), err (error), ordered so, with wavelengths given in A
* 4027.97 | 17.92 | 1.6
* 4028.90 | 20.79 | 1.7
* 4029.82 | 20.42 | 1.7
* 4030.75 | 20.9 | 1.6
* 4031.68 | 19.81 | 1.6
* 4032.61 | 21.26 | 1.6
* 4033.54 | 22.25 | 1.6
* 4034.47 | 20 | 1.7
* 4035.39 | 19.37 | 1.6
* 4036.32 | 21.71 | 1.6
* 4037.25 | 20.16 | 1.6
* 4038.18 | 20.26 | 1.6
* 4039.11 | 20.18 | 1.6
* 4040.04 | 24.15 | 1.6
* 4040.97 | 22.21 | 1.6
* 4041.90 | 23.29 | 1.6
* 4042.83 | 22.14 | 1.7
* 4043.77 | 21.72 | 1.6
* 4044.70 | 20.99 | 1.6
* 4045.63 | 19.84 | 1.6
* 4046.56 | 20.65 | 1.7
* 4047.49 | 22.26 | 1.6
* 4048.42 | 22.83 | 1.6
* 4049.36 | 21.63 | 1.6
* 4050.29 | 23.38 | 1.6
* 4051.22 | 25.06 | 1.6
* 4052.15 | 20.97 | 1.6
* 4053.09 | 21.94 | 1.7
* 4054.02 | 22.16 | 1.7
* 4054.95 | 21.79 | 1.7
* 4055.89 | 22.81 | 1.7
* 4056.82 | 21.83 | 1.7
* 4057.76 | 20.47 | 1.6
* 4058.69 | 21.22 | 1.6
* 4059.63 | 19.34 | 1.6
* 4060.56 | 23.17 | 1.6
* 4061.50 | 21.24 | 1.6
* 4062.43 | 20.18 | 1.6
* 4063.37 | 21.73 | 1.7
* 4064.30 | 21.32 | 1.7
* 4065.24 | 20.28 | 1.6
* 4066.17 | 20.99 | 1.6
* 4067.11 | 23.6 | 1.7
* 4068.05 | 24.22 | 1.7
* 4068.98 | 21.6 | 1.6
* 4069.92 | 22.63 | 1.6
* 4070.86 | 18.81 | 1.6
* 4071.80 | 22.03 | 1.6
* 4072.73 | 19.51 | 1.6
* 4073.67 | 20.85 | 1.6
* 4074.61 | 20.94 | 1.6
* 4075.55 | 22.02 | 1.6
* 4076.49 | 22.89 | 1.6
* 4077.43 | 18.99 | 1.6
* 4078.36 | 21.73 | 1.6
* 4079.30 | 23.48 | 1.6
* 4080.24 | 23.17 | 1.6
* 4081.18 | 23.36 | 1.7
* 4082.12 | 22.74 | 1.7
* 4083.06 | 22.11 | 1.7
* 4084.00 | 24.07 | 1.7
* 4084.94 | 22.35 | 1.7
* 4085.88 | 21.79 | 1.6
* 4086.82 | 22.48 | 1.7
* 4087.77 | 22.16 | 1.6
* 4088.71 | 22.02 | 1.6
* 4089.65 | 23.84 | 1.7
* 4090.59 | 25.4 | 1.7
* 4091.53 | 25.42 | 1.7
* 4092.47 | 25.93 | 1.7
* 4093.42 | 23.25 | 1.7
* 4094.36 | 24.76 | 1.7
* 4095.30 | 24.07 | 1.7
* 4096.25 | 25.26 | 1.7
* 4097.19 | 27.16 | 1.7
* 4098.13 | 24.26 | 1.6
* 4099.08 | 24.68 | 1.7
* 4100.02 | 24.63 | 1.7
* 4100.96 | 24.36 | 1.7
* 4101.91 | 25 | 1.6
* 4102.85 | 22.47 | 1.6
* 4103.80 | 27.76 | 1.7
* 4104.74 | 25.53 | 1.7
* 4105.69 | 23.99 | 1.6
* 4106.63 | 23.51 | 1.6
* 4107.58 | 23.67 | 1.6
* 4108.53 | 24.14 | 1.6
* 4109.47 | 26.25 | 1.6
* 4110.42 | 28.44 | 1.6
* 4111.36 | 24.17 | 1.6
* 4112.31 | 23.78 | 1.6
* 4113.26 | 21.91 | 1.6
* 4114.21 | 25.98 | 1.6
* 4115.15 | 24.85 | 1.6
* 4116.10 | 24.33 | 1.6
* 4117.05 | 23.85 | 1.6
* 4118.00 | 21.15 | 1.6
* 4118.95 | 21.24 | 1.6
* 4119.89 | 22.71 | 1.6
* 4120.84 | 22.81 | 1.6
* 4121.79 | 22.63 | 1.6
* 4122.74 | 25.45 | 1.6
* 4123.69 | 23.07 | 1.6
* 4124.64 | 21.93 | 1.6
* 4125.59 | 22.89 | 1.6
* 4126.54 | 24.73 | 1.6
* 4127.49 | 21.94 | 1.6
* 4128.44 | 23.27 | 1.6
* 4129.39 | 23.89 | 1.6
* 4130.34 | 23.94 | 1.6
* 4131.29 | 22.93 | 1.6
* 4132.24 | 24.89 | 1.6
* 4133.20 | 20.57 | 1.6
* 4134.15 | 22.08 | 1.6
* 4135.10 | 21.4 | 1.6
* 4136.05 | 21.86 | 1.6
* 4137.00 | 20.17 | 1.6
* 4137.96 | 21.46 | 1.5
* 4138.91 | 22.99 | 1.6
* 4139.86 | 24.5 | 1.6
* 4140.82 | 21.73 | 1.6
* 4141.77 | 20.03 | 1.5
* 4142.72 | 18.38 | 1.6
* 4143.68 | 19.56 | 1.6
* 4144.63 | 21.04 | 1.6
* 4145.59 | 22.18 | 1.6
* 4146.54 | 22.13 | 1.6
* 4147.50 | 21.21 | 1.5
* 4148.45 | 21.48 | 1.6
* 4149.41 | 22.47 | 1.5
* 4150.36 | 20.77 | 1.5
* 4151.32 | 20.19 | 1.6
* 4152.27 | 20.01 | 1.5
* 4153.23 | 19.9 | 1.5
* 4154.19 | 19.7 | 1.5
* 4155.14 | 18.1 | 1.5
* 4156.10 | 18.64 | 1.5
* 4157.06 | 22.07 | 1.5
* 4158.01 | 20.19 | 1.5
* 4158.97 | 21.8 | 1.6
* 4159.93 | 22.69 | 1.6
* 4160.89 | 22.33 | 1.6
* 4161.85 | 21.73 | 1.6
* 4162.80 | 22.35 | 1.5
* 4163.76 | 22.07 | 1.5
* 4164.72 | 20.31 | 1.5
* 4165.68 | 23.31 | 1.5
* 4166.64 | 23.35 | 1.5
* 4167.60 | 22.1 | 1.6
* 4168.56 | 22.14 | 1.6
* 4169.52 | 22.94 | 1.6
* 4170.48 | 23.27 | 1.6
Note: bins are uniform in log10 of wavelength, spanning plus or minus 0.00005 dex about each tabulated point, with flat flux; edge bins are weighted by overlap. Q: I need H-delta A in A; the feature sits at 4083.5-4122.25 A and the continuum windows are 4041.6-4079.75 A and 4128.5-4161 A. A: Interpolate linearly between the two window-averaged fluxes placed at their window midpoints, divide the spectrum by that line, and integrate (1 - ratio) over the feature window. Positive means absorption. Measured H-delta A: -4.6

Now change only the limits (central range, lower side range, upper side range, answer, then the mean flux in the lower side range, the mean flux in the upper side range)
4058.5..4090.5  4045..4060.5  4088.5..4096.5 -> 1.9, 21.8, 24.5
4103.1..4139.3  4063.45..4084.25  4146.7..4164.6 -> -3.6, 21.9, 21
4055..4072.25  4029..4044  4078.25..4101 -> 0.8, 21.2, 23.8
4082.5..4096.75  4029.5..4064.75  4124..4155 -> -1.4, 21.5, 21.7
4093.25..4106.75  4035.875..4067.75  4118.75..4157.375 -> -1.9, 21.7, 21.8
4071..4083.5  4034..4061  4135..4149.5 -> -0.1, 21.6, 21.4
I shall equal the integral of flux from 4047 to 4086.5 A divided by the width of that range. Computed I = 21.9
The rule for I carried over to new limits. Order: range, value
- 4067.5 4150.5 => 23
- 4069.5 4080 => 21.3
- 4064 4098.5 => 22.7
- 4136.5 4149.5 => 21.3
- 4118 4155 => 21.9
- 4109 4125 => 23.8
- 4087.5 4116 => 24.6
